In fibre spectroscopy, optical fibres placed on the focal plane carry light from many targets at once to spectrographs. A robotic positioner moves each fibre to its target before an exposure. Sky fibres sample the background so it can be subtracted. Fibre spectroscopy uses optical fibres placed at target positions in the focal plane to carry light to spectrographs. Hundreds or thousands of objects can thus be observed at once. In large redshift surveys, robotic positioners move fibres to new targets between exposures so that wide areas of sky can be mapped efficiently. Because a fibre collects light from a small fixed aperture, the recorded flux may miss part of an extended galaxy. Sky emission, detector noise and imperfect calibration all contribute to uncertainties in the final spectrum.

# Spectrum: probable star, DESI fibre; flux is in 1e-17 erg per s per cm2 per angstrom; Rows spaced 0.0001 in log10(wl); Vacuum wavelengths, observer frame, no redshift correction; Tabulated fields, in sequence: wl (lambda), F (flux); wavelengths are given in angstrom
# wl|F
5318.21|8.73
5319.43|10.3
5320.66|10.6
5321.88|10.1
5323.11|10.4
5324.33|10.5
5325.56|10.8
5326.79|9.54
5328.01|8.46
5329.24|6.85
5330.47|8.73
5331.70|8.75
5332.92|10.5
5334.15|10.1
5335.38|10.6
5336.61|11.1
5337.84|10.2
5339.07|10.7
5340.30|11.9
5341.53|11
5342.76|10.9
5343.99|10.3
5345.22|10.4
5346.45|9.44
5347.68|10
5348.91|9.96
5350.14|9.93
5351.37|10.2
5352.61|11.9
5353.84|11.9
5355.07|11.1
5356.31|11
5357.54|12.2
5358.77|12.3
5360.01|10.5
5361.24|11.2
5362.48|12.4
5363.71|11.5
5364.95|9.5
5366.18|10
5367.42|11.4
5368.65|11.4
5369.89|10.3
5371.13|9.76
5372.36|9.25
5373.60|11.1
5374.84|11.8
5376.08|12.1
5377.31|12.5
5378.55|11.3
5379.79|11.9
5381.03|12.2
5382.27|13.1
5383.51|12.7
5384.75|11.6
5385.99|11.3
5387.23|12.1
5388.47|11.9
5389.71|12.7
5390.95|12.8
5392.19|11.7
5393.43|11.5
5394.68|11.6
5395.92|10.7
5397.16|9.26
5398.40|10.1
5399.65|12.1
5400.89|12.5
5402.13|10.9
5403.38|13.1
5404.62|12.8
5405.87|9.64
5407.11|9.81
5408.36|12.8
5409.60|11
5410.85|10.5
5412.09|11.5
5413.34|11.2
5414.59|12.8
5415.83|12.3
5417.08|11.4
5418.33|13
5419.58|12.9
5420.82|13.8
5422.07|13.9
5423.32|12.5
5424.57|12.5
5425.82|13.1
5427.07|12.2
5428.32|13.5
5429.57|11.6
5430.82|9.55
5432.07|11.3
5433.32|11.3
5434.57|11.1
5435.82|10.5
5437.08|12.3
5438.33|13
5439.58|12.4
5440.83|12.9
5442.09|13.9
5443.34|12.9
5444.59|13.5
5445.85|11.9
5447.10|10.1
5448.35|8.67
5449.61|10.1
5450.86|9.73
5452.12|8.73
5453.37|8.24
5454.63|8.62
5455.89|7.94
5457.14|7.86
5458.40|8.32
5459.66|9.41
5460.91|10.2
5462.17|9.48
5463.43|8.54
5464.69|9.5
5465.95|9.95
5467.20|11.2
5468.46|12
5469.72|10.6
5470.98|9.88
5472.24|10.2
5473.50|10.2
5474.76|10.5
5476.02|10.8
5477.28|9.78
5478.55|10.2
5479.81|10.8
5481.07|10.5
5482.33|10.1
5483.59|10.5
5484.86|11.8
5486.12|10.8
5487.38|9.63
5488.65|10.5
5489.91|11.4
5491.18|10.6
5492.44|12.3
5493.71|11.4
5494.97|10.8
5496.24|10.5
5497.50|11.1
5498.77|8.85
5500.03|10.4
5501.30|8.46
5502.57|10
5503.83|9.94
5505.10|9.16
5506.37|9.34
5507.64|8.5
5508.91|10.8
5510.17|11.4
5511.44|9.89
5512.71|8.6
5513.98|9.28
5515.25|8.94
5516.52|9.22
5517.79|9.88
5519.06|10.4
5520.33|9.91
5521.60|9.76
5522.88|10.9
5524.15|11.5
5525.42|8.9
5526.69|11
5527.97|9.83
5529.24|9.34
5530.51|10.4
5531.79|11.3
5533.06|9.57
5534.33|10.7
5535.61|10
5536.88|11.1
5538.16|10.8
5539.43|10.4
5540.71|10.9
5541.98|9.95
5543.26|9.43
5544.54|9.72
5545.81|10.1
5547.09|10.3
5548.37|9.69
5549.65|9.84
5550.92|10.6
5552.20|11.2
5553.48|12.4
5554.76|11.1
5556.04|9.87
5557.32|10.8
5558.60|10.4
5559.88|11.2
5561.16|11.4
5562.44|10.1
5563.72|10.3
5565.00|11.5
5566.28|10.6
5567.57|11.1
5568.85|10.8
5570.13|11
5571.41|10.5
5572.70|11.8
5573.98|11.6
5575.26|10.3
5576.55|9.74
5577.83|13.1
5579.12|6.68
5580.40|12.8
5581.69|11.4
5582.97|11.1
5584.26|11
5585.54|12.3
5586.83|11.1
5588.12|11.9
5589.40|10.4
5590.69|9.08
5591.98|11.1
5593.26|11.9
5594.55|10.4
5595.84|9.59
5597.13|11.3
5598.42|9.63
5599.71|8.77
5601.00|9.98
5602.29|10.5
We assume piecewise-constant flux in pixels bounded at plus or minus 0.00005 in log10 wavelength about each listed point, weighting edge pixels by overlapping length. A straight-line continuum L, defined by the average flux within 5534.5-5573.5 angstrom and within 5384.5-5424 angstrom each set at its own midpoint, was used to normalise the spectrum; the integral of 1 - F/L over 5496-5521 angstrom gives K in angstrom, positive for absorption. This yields 2.9 angstrom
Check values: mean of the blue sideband 11.8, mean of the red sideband 10.6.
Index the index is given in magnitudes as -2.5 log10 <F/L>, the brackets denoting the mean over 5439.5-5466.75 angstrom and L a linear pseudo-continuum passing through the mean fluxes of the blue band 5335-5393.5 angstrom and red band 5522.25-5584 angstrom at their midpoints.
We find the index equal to 0.09 mag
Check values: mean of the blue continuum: 11.2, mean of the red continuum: 10.6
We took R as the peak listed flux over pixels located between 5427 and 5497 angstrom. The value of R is 13.9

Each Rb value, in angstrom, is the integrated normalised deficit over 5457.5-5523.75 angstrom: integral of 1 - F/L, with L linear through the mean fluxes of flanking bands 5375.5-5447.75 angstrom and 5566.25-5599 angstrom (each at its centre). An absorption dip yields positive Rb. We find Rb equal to 7.6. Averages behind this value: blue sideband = 12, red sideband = 10.9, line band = 10.1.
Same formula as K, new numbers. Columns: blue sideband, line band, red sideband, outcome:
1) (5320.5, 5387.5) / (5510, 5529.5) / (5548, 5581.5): 1.6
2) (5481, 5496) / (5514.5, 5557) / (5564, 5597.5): 2.4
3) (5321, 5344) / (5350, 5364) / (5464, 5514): -1.8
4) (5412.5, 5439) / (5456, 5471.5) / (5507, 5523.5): 2.0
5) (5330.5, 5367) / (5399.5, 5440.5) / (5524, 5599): -4.9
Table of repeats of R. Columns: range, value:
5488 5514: 12.3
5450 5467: 10.2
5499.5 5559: 12.4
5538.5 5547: 10.9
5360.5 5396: 13.1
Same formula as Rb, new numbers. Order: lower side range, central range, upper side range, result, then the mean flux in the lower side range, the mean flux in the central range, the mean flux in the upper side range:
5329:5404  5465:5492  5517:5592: 0.6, 11.1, 10.6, 10.6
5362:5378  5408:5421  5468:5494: -1.4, 11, 12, 10.7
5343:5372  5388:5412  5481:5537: -1.8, 10.8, 11.4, 10.2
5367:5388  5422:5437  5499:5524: -1.4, 11.5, 11.9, 9.75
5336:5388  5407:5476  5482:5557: -2.4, 11.1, 11.1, 10.3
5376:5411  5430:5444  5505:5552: -1.0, 11.7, 11.9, 10.1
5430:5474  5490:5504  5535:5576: 0.1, 10.5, 10.5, 10.6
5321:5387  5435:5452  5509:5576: -1.6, 10.8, 11.6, 10.4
